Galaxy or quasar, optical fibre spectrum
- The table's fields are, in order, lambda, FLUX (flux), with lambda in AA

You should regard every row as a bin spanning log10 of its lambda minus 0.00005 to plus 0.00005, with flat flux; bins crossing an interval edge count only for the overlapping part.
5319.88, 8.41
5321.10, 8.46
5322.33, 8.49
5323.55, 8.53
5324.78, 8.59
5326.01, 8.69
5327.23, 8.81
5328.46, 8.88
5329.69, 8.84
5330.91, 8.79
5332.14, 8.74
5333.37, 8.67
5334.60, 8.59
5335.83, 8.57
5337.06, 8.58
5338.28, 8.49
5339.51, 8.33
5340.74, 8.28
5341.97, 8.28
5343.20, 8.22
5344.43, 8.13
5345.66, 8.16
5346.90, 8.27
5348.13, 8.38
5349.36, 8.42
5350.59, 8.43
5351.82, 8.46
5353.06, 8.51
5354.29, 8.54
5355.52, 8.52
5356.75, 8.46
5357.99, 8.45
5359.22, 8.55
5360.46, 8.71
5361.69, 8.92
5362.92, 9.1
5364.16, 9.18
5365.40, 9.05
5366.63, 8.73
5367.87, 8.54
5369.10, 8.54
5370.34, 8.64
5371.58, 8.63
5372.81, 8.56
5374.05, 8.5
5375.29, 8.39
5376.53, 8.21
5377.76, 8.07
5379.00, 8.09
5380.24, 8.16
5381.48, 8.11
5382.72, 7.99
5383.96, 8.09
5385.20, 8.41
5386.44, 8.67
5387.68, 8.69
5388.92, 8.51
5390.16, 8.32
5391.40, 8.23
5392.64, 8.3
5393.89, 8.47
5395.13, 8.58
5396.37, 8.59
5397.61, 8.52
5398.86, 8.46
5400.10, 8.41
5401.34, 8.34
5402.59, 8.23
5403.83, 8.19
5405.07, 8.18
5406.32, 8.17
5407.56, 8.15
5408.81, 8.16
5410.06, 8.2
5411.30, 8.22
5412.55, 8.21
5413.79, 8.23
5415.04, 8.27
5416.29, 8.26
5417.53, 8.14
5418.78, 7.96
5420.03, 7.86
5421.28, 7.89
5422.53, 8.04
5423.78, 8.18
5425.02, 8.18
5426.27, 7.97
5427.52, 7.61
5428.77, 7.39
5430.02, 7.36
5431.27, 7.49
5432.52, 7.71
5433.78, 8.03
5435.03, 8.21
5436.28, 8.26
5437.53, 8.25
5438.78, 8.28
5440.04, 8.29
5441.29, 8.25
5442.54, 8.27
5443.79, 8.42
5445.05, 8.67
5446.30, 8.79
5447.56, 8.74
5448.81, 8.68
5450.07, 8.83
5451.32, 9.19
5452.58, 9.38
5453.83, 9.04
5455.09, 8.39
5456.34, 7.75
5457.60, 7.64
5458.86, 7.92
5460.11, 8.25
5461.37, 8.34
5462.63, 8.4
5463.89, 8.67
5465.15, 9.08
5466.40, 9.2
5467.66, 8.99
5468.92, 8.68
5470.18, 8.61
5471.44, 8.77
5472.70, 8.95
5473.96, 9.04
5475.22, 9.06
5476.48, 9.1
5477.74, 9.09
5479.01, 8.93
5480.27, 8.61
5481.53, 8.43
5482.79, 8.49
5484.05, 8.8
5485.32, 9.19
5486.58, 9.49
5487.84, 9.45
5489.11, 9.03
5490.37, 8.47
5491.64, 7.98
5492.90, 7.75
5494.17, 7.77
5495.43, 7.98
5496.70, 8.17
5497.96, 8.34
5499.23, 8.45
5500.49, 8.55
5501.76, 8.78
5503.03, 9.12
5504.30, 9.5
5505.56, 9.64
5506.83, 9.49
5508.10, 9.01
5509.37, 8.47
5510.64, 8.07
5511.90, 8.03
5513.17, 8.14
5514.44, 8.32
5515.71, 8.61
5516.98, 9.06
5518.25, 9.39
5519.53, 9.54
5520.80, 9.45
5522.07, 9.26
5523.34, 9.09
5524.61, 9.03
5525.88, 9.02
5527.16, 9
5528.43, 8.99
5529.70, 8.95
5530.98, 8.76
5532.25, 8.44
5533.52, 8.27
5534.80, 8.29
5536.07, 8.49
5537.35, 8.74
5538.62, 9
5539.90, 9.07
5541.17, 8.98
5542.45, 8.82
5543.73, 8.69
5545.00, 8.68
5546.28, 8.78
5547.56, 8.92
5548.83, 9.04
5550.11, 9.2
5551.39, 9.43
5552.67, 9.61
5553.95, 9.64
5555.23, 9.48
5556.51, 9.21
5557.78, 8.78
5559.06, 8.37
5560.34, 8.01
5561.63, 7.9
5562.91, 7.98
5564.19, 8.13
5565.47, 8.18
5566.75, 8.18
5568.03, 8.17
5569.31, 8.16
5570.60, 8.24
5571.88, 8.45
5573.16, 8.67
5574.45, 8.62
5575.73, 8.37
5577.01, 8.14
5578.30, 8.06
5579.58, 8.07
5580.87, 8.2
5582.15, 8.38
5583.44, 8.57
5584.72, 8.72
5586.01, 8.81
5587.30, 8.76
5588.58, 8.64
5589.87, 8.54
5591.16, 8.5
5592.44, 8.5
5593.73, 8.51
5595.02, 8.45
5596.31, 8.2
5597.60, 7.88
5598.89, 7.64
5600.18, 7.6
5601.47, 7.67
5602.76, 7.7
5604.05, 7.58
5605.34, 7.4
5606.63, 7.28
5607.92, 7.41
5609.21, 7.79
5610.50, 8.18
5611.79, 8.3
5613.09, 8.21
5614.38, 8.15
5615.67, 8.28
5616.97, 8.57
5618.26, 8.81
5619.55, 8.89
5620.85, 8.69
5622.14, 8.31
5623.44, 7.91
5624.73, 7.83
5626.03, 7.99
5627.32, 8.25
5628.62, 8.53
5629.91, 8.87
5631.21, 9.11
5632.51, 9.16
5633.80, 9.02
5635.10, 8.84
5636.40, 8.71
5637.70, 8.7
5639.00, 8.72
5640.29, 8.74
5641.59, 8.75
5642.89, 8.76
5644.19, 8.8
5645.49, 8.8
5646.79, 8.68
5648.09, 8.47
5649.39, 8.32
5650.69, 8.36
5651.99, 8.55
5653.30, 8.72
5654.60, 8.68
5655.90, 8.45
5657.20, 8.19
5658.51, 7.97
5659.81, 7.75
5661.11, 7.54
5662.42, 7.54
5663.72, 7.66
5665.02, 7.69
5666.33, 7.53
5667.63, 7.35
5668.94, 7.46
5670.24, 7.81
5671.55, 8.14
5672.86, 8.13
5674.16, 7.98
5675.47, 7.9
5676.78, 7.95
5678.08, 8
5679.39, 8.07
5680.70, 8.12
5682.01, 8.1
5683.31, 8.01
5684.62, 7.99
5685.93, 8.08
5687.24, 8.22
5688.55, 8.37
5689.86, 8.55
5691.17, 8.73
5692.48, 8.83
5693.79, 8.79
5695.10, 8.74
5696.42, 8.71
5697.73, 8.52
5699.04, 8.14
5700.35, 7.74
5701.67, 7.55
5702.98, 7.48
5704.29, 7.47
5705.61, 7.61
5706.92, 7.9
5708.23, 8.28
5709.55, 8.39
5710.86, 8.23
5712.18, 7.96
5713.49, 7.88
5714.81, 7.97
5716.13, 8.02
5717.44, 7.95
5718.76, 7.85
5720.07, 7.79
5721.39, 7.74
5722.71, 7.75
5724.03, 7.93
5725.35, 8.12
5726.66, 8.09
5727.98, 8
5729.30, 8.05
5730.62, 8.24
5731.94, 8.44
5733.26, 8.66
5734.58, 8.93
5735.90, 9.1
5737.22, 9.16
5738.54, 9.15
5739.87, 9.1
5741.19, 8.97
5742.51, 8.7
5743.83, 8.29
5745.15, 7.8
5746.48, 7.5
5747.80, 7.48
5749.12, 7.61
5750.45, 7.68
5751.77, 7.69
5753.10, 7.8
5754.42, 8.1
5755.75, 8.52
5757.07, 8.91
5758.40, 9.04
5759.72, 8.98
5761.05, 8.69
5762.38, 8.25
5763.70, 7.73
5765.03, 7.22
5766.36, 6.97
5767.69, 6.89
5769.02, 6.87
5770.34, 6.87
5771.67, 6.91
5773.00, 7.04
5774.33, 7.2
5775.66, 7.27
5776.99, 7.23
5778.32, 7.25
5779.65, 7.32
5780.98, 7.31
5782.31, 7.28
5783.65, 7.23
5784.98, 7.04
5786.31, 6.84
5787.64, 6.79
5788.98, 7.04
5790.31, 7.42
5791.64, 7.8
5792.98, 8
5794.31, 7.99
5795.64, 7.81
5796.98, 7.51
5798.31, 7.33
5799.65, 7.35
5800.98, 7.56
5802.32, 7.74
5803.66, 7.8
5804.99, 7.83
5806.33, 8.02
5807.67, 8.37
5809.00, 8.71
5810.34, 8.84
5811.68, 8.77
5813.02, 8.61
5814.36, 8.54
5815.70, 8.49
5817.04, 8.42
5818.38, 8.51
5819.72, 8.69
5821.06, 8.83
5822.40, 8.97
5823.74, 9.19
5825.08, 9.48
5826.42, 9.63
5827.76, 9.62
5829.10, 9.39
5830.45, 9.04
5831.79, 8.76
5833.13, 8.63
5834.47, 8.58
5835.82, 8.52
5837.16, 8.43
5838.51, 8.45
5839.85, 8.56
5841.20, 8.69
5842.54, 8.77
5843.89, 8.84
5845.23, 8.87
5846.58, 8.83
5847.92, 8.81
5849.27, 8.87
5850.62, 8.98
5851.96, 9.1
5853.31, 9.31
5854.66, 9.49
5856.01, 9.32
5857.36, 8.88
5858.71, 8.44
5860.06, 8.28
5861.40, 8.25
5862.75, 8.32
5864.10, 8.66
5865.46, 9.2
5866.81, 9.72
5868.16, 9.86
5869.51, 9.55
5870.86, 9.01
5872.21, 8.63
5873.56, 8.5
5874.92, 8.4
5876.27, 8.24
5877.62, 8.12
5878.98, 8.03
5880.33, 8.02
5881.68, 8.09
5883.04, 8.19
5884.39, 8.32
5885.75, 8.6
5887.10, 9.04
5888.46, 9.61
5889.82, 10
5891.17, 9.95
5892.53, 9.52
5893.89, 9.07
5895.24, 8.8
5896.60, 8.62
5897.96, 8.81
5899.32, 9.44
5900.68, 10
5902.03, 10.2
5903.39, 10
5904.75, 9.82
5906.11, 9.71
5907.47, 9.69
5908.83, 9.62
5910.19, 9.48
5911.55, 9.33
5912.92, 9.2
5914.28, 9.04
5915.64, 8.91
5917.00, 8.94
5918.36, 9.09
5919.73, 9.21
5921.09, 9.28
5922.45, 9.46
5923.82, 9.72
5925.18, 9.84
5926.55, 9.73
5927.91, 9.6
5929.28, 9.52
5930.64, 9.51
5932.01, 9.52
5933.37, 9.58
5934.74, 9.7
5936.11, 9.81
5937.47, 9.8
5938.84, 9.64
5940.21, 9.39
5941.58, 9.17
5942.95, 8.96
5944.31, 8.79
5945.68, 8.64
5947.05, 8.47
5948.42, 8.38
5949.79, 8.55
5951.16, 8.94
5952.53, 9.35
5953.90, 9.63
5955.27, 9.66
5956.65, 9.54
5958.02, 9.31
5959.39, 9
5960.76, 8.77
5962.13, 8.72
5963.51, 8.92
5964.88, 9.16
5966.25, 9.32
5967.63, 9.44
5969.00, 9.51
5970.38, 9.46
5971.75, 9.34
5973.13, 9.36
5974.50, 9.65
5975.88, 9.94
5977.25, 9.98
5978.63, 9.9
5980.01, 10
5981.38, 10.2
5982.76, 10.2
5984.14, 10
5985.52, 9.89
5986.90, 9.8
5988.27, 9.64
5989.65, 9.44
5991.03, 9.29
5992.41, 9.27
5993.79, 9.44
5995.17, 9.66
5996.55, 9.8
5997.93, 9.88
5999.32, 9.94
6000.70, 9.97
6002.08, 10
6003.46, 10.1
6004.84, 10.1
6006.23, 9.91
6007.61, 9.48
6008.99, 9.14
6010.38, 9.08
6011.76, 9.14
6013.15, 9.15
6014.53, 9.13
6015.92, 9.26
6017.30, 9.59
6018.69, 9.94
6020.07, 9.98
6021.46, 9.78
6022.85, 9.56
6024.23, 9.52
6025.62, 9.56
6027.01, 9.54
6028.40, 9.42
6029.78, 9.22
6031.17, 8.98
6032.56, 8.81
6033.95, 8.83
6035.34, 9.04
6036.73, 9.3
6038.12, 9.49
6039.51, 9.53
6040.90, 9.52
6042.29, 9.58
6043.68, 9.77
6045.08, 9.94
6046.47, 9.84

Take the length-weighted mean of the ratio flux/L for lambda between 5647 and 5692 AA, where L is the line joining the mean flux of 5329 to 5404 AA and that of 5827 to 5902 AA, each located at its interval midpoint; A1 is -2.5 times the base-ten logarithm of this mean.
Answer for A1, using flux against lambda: 0.08 mag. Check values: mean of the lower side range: 8.47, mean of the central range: 8.08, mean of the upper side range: 8.89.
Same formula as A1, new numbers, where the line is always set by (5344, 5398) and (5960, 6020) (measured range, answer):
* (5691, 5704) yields 0.10 mag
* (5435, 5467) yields 0.01 mag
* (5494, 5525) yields -0.01 mag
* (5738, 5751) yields 0.12 mag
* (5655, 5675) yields 0.15 mag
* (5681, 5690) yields 0.11 mag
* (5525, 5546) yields 0.00 mag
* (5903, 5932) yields 0.00 mag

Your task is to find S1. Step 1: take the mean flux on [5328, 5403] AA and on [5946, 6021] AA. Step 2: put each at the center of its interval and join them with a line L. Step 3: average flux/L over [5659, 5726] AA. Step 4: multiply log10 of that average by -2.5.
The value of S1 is 0.13 mag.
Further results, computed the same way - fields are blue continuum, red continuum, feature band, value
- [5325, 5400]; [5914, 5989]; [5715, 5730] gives 0.142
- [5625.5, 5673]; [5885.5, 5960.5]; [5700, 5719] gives 0.090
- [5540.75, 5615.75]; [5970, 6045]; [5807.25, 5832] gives 0.020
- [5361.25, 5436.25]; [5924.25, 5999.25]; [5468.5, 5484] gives -0.048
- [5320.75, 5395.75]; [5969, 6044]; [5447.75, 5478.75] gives -0.005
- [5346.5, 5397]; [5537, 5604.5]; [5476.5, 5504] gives -0.017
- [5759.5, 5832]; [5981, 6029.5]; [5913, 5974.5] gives -0.015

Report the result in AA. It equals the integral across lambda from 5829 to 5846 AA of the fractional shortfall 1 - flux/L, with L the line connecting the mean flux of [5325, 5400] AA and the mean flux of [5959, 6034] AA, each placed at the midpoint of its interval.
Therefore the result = 1.04 AA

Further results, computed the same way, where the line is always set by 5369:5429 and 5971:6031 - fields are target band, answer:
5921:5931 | -0.1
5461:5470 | -0.4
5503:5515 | -0.4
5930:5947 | 0.3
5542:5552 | -0.4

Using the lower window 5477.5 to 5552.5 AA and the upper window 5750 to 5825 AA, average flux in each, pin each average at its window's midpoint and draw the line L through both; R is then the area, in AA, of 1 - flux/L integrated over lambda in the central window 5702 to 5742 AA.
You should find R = -0.6 AA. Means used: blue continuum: 8.79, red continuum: 7.85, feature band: 8.21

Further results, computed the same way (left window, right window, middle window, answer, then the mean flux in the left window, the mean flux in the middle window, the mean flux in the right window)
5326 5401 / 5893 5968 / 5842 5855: 0.3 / 8.5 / 8.98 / 9.3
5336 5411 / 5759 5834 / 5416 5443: 1.2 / 8.42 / 7.99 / 7.97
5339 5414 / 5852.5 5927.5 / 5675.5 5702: 1.7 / 8.41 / 8.26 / 9.1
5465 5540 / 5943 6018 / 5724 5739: 1.0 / 8.79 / 8.51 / 9.45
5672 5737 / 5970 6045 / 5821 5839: -0.5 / 8.15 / 8.98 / 9.59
